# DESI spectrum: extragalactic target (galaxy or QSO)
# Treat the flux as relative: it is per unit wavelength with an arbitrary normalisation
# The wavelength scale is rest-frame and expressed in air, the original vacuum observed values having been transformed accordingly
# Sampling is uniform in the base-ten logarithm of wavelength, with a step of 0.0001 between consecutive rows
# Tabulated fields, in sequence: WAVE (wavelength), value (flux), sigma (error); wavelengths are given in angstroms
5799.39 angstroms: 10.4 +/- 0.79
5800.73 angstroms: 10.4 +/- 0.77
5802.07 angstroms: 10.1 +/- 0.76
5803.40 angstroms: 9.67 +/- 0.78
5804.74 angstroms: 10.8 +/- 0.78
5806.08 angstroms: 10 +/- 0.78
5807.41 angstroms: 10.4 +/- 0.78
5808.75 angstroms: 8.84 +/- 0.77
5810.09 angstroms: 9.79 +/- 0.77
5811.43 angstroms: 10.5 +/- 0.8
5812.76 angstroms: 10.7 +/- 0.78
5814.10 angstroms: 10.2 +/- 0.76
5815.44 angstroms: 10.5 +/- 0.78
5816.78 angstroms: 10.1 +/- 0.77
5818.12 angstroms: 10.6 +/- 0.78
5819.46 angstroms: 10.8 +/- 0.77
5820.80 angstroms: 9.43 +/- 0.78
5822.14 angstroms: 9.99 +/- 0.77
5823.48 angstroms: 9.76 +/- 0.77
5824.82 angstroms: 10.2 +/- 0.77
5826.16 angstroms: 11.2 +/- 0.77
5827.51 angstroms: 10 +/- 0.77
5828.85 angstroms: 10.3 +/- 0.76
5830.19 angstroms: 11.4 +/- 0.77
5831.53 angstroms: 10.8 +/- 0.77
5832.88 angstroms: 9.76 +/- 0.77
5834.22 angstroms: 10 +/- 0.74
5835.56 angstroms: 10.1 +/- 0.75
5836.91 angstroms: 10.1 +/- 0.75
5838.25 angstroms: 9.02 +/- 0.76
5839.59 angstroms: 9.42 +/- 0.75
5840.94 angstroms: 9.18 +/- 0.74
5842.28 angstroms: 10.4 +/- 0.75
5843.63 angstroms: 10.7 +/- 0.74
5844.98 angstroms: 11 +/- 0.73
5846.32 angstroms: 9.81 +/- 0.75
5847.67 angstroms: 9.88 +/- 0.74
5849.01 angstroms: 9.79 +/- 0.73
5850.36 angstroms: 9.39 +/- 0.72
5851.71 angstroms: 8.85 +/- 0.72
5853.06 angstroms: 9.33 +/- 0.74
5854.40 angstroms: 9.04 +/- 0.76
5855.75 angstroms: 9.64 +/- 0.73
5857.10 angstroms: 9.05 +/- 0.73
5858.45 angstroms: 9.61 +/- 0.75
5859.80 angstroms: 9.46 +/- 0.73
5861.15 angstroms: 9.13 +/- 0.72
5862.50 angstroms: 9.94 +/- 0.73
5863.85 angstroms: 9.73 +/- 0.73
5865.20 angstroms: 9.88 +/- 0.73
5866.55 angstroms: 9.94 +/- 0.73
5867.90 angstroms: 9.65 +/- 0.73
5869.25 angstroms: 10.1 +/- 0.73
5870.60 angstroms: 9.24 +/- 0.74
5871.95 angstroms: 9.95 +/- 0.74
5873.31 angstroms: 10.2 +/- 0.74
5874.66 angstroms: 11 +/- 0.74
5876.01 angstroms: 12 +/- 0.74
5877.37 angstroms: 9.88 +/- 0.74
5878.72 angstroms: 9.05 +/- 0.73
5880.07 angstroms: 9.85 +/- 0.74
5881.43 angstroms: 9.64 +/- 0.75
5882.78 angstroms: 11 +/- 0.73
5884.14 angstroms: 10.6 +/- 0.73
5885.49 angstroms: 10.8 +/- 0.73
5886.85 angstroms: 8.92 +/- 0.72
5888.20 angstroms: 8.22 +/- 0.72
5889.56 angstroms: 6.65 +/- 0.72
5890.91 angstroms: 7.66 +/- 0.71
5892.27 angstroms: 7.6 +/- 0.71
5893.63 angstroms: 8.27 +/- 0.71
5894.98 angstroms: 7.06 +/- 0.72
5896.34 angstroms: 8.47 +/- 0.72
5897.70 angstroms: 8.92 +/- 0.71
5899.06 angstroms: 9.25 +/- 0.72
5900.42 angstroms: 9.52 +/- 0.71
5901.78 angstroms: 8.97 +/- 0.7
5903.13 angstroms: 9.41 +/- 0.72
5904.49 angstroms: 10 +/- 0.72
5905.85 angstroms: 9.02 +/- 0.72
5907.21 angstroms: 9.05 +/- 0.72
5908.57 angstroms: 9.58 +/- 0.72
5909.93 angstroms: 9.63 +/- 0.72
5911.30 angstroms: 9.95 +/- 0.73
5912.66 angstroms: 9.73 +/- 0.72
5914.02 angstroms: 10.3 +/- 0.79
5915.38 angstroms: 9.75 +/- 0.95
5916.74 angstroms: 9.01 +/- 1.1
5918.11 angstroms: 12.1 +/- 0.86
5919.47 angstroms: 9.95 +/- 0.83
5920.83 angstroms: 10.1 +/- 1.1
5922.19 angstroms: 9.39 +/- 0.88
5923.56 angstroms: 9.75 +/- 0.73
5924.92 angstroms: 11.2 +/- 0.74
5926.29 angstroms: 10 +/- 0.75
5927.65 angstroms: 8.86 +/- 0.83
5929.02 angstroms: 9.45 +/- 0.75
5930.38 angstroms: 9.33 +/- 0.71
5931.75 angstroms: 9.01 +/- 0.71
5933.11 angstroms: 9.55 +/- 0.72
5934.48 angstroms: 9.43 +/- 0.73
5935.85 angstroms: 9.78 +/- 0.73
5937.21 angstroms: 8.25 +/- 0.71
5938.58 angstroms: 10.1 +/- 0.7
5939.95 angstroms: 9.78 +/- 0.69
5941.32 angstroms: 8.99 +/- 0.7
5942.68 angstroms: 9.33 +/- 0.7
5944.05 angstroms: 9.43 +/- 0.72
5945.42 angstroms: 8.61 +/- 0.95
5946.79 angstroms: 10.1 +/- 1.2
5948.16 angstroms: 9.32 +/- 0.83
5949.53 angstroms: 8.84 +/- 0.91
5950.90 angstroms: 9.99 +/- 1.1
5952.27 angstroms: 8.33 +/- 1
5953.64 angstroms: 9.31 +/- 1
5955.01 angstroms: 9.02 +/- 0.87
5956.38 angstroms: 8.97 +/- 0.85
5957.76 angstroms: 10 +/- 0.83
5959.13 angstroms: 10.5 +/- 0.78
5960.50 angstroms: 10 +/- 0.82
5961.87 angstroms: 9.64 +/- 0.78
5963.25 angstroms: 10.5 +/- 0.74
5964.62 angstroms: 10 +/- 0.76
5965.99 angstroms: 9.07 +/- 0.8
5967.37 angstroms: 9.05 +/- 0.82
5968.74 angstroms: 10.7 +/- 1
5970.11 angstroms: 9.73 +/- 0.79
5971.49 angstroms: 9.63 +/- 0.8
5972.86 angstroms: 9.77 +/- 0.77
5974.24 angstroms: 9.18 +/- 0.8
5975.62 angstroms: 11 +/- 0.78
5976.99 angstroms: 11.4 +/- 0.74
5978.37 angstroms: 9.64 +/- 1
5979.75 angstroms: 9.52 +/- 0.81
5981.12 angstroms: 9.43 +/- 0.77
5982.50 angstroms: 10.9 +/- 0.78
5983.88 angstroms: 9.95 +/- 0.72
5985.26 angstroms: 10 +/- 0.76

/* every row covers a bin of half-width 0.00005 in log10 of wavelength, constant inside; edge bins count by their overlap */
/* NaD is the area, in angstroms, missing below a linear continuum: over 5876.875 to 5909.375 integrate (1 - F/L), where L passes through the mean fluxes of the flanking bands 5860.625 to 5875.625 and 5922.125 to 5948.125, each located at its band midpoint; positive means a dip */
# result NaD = 2.4 angstroms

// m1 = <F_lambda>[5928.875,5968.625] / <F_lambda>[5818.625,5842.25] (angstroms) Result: 0.9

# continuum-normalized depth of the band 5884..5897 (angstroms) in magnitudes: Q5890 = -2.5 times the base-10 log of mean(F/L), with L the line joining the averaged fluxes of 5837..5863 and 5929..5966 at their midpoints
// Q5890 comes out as 0.15 mag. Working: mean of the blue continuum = 9.62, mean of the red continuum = 9.46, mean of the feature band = 8.34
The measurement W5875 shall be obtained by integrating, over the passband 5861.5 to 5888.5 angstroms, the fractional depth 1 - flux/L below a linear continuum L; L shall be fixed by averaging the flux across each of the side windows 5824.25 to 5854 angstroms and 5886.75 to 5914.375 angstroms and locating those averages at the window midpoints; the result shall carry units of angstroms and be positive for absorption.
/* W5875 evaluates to -1.9 angstroms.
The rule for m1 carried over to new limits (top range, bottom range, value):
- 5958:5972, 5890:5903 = 1.17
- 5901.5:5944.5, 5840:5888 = 0.98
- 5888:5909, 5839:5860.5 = 0.89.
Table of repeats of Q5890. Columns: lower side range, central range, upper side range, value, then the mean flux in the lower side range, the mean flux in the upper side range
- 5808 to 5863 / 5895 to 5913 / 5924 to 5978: 0.06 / 9.94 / 9.62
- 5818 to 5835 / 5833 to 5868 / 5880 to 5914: 0.02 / 10.3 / 9.12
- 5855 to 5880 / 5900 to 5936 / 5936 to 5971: -0.01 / 9.86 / 9.51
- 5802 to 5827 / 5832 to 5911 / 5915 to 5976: 0.05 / 10.2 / 9.63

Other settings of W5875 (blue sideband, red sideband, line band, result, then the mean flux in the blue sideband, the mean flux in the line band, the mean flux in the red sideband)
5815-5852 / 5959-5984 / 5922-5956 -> 2.0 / 10.1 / 9.4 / 9.97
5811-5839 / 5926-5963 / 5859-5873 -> 0.4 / 10.3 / 9.71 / 9.41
